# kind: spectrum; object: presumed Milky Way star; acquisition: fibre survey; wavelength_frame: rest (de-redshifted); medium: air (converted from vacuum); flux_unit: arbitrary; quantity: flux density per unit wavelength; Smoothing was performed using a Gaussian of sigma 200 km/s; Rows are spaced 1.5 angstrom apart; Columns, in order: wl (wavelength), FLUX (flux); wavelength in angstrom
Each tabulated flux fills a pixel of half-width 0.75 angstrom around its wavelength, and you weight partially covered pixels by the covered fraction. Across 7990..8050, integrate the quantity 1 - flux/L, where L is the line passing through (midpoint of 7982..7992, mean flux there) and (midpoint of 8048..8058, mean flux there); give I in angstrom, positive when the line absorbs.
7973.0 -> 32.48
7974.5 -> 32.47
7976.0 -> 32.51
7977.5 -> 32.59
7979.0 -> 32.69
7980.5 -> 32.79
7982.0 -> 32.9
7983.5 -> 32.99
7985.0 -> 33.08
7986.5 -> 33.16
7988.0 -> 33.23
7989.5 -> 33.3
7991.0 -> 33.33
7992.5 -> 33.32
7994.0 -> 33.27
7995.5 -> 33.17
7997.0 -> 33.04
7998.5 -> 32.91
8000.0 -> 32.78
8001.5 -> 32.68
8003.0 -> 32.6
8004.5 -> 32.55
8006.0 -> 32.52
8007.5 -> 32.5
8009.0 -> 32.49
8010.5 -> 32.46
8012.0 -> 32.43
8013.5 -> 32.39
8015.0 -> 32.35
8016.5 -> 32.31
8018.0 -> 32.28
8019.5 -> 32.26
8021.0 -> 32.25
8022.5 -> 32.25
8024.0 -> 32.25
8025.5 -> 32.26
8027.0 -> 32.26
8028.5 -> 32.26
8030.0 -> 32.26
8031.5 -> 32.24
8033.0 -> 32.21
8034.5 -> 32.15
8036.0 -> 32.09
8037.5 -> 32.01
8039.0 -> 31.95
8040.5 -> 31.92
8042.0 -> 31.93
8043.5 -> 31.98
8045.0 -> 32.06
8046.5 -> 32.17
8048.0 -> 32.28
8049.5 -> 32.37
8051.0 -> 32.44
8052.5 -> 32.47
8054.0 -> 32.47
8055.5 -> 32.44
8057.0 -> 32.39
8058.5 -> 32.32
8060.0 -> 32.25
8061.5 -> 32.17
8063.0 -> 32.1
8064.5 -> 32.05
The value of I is 0.7 angstrom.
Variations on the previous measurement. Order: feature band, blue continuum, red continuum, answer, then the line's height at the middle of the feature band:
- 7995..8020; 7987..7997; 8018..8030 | 0.2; 32.8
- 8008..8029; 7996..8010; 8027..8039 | 0.1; 32.4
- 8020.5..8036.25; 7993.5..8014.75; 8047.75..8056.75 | 0.2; 32.6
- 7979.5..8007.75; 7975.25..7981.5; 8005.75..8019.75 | -0.4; 32.5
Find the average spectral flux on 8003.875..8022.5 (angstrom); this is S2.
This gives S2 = 32.4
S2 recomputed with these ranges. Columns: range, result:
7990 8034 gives 32.5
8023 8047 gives 32.1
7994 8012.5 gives 32.7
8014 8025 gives 32.3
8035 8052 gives 32.1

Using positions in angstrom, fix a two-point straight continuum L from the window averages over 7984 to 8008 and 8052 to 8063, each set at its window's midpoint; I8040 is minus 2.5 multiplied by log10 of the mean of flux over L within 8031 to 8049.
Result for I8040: 0.01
